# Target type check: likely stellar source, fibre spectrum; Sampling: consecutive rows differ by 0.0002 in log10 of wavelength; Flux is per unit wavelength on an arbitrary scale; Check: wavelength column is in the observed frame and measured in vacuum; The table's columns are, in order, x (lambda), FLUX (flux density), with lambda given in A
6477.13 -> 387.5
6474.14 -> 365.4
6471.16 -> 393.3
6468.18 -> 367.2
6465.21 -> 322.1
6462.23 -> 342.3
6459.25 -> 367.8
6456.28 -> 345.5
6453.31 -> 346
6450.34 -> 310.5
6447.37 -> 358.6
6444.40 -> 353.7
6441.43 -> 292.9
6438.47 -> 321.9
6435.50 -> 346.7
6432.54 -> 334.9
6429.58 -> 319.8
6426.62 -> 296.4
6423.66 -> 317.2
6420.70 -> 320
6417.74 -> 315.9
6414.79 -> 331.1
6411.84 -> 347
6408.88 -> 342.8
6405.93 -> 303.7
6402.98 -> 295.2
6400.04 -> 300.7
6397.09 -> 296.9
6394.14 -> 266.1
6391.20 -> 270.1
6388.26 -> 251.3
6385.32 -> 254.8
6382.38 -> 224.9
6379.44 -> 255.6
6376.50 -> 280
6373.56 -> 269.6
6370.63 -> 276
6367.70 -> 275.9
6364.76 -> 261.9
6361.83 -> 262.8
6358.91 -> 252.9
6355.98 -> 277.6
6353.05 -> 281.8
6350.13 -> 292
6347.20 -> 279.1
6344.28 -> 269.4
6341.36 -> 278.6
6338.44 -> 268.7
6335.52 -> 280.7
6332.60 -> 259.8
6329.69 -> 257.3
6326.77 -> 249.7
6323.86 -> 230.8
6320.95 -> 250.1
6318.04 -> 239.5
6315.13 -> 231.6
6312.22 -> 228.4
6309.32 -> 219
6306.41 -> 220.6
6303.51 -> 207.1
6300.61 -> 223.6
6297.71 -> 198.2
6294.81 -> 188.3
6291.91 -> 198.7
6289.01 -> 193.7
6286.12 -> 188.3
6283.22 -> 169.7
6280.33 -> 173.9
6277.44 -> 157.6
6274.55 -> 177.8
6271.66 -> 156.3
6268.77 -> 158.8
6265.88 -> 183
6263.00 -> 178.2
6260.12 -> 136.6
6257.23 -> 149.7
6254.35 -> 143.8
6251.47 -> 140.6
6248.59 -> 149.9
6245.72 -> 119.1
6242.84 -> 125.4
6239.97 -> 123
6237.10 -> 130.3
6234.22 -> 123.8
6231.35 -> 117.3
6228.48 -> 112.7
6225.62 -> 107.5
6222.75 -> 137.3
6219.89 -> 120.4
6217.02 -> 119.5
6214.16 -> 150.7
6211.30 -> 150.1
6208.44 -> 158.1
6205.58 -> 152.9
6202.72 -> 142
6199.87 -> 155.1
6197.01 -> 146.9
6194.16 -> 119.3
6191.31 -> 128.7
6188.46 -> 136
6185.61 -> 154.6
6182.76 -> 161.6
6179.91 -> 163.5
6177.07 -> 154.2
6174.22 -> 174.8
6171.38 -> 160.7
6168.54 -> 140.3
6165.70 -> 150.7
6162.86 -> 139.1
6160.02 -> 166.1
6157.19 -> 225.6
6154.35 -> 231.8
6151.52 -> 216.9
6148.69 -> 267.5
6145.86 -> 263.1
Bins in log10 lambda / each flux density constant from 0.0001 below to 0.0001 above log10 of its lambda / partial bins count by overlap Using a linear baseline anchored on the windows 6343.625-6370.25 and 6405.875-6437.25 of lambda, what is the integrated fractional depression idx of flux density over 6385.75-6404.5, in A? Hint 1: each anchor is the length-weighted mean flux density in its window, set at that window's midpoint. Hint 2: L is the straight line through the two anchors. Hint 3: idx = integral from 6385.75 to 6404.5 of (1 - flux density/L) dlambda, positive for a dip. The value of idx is 1.6 A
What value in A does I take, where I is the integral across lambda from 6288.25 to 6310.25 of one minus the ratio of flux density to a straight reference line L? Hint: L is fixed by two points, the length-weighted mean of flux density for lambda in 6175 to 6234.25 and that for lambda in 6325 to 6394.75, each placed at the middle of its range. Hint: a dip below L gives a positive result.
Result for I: 1.08 A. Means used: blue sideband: 139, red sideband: 266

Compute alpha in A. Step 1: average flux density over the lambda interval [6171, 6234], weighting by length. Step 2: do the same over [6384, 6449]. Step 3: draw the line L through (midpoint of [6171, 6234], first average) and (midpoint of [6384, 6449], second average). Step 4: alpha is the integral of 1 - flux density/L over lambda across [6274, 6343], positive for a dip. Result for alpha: 1.6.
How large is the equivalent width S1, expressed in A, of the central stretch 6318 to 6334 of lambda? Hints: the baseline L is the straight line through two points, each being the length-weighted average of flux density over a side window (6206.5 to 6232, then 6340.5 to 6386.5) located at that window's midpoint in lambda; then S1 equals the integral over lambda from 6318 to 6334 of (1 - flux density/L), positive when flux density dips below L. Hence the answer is -1.1 A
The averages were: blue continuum 131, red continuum 268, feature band 249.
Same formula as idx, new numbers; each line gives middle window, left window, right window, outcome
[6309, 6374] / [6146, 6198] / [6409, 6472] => 3.3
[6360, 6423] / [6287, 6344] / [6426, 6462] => 1.6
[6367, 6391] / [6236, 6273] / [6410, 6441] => 1.2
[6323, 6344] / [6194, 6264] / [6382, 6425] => -2.6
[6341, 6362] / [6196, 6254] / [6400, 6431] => -1.5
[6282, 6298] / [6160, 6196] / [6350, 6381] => 2.4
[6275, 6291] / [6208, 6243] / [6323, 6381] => 1.2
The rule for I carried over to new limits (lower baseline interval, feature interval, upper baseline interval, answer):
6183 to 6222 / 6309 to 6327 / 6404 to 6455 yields 0.0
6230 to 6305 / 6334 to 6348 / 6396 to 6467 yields -2.3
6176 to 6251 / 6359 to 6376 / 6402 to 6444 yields 0.3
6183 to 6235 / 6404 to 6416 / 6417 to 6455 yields -1.0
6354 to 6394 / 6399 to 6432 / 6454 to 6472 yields -1.3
